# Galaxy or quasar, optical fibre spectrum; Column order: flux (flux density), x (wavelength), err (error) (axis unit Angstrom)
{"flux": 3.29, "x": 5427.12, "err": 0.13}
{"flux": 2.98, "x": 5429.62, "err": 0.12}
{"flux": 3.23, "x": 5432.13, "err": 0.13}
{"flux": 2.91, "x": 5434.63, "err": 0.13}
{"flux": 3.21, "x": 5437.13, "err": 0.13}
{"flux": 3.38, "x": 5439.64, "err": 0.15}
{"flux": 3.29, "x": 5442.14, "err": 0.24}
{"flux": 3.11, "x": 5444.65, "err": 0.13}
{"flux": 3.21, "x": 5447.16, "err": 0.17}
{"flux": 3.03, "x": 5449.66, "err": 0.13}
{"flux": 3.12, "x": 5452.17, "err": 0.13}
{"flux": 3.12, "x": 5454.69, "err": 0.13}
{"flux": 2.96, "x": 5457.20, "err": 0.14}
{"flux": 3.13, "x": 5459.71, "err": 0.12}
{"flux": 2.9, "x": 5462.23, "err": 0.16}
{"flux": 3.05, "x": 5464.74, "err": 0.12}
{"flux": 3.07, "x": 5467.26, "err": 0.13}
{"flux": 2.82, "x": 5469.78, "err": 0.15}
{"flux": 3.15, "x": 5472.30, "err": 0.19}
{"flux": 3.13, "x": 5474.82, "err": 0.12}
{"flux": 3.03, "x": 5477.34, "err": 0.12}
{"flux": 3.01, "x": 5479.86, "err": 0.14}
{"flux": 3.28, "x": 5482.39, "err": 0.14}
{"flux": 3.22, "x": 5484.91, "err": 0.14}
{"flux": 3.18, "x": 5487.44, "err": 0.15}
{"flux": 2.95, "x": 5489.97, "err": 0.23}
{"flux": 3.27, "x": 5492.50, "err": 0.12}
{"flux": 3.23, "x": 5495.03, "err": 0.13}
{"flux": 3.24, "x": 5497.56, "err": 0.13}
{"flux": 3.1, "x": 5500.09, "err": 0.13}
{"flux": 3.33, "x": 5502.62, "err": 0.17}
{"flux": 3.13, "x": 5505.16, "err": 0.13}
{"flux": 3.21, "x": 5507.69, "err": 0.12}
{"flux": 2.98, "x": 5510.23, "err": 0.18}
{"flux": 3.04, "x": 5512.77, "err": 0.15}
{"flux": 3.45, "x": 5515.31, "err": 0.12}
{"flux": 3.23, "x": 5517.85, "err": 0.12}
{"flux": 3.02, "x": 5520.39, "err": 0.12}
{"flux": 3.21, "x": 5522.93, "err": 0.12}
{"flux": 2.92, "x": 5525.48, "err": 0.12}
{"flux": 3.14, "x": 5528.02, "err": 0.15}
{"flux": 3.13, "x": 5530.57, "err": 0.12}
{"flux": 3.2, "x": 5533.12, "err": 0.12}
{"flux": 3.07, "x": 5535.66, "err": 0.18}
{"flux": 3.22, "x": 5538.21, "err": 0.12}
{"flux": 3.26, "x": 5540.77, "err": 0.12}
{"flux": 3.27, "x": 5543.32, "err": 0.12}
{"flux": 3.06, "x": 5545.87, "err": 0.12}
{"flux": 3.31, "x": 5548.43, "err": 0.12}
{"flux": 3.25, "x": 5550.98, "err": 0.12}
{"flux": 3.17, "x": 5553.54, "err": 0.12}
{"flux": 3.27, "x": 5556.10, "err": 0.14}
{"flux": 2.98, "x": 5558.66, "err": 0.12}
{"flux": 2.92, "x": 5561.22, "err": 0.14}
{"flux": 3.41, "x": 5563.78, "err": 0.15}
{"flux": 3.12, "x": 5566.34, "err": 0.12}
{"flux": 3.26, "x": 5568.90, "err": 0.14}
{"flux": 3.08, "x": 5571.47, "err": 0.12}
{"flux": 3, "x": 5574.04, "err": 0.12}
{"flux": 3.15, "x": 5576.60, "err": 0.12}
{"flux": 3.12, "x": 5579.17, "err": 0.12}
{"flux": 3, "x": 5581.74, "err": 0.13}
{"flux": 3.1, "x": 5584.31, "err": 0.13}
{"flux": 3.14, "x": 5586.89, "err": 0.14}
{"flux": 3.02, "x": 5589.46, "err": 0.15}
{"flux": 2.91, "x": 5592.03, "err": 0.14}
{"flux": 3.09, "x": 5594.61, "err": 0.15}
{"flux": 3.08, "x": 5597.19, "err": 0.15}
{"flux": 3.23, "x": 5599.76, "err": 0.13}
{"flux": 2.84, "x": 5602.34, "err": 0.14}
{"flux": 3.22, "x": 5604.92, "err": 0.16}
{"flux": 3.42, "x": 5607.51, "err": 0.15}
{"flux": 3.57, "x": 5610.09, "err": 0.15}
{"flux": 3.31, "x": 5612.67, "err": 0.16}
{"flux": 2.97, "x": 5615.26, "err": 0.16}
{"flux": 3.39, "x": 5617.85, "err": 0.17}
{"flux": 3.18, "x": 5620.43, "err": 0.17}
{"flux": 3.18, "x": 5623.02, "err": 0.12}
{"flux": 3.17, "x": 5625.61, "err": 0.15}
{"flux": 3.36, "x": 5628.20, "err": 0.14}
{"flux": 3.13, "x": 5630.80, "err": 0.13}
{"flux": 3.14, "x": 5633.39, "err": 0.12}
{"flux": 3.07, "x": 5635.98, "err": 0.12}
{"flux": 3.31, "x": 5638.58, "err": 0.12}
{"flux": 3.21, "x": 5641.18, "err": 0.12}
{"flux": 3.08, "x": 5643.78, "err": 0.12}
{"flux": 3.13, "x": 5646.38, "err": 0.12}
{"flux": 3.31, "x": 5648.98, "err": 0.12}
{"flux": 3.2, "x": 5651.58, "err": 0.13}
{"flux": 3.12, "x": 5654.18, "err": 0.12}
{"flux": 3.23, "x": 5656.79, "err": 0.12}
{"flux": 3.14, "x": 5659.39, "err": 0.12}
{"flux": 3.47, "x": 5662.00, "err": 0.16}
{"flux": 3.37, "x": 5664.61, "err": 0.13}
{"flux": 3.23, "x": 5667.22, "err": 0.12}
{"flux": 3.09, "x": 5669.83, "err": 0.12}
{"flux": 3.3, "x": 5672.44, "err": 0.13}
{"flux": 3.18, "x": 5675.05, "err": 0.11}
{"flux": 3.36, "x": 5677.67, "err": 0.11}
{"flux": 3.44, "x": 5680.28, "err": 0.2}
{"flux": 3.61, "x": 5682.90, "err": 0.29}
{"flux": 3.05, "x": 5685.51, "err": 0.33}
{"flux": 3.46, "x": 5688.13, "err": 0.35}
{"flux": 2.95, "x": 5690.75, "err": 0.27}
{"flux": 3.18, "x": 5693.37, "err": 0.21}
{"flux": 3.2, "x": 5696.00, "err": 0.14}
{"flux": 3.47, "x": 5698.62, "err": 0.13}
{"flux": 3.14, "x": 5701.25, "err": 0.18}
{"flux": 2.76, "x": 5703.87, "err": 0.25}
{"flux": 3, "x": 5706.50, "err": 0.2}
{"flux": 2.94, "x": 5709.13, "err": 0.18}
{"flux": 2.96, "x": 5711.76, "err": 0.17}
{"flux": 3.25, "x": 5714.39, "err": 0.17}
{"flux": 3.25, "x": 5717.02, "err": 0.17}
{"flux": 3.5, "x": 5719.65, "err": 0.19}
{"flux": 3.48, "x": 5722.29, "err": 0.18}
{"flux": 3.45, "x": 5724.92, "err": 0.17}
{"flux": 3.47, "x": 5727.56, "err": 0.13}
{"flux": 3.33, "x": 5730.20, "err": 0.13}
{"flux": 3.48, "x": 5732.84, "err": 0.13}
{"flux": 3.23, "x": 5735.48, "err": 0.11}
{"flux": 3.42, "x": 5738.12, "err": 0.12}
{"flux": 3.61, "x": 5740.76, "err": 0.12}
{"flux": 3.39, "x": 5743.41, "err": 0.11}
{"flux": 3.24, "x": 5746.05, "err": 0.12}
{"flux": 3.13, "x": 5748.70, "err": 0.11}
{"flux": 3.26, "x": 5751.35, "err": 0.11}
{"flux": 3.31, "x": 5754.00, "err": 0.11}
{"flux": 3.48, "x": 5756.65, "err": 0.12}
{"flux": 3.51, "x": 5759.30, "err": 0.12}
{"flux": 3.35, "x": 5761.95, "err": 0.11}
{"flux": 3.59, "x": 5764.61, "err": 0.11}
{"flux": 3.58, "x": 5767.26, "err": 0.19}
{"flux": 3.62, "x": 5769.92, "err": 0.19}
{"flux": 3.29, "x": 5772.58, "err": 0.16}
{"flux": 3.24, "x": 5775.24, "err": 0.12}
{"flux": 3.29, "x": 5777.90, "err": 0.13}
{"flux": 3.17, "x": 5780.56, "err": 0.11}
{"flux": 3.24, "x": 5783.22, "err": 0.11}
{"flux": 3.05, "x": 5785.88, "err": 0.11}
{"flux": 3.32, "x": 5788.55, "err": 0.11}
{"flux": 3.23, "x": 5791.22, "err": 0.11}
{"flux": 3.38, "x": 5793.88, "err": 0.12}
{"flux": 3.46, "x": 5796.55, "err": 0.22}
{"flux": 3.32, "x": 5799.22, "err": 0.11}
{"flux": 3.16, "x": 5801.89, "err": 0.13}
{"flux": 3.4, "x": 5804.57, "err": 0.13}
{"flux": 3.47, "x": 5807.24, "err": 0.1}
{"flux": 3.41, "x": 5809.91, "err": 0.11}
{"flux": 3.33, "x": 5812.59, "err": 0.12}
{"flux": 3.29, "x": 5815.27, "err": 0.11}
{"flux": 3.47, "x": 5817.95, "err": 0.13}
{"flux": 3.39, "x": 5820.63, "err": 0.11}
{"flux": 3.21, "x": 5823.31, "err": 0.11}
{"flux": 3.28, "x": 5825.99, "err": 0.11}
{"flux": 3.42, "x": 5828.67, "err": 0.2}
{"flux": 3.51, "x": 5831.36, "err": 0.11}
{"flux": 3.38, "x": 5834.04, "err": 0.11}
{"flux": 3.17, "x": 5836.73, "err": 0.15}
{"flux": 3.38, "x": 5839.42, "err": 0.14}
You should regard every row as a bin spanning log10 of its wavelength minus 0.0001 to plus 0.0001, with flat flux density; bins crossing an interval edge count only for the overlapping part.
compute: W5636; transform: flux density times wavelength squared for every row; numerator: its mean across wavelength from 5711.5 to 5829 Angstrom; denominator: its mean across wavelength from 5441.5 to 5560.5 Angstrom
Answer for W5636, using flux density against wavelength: 1.18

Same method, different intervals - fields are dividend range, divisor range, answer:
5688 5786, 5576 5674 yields 1.08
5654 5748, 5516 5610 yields 1.09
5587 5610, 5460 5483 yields 1.08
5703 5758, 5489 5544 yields 1.12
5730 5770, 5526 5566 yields 1.15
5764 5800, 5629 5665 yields 1.09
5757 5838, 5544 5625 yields 1.15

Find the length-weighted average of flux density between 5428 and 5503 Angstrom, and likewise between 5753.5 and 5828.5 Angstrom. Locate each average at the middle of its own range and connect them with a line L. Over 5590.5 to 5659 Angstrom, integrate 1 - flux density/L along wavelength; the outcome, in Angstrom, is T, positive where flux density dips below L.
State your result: 1.03 Angstrom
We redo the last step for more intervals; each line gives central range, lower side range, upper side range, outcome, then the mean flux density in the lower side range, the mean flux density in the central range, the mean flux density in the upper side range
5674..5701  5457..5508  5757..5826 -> -0.11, 3.12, 3.28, 3.35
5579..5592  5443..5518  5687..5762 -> 0.55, 3.12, 3.06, 3.28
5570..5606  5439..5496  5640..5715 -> 1.05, 3.11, 3.07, 3.2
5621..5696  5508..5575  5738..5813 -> 0.53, 3.15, 3.23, 3.35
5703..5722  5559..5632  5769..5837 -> 0.75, 3.15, 3.12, 3.33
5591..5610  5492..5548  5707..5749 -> 0.49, 3.17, 3.14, 3.32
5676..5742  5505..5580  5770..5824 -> -0.40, 3.15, 3.28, 3.31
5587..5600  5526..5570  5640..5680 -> 0.57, 3.17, 3.06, 3.23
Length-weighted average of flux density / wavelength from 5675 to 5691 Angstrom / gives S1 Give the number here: 3.32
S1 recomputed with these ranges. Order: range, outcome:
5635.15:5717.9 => 3.2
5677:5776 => 3.32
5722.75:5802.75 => 3.36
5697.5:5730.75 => 3.23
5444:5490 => 3.08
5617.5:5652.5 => 3.2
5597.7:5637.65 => 3.21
